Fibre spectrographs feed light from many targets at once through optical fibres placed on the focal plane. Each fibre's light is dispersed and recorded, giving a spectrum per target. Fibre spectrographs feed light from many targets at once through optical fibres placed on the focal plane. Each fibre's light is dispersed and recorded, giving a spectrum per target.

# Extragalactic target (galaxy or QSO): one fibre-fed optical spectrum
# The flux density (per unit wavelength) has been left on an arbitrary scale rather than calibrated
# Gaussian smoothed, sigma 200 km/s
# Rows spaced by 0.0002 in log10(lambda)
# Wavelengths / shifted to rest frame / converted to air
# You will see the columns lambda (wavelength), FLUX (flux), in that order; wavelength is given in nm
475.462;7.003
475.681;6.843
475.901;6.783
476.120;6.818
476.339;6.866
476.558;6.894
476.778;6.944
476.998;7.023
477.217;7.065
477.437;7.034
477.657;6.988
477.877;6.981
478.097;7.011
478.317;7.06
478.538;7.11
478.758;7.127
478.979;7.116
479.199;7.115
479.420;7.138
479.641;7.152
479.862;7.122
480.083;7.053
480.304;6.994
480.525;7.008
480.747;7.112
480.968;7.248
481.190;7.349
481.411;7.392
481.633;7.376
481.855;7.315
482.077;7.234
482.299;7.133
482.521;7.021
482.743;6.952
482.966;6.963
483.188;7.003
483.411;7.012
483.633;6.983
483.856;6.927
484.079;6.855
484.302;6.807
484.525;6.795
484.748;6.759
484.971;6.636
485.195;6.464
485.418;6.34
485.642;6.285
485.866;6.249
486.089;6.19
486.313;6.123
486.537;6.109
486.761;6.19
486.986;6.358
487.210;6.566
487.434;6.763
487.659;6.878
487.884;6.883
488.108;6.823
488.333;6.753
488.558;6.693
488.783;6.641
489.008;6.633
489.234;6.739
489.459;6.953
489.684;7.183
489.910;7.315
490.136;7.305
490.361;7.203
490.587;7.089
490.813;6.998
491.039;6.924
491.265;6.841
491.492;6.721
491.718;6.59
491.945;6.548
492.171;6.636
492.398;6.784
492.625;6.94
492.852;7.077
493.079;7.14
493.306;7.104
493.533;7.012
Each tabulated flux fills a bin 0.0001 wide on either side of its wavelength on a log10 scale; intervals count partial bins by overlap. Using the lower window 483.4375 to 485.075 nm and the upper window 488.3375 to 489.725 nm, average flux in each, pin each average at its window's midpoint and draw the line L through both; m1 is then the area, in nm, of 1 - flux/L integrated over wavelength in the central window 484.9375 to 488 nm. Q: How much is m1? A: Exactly 0.17 nm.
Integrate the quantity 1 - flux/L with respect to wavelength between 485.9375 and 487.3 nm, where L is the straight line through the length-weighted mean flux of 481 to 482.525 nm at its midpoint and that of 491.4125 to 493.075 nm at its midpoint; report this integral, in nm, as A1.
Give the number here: 0.15 nm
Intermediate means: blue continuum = 7.28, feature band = 6.25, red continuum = 6.78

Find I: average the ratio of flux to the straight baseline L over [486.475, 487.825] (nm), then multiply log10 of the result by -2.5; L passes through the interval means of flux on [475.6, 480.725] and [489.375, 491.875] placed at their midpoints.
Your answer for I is 0.08 mag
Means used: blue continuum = 7.01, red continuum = 7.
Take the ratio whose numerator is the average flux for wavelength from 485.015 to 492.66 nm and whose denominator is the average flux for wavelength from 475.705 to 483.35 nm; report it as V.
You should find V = 0.95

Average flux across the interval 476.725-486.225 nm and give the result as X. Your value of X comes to 6.96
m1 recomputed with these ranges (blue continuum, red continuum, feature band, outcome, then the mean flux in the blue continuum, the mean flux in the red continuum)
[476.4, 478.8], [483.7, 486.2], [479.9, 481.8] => -0.103 nm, 7.02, 6.58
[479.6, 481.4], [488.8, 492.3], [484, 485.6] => 0.090 nm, 7.14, 6.9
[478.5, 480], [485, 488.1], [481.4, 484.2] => -0.118 nm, 7.13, 6.43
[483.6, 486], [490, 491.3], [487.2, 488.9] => 0.029 nm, 6.63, 7.08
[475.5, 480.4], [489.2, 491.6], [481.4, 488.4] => 0.279 nm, 7.01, 7.04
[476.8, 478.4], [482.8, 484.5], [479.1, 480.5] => -0.021 nm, 7.02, 6.93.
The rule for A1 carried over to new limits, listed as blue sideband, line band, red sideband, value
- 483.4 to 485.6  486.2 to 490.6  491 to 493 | 0.00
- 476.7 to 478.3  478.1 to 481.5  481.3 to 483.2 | -0.02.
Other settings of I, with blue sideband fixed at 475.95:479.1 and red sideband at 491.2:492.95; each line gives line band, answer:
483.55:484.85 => 0.01 mag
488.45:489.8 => 0.00 mag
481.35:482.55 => -0.05 mag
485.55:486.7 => 0.11 mag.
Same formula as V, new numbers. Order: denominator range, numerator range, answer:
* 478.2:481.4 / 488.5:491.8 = 0.97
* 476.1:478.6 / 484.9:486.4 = 0.90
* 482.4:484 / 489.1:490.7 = 1.02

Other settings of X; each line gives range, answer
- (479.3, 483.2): 7.15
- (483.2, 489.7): 6.64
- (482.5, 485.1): 6.89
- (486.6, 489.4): 6.65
